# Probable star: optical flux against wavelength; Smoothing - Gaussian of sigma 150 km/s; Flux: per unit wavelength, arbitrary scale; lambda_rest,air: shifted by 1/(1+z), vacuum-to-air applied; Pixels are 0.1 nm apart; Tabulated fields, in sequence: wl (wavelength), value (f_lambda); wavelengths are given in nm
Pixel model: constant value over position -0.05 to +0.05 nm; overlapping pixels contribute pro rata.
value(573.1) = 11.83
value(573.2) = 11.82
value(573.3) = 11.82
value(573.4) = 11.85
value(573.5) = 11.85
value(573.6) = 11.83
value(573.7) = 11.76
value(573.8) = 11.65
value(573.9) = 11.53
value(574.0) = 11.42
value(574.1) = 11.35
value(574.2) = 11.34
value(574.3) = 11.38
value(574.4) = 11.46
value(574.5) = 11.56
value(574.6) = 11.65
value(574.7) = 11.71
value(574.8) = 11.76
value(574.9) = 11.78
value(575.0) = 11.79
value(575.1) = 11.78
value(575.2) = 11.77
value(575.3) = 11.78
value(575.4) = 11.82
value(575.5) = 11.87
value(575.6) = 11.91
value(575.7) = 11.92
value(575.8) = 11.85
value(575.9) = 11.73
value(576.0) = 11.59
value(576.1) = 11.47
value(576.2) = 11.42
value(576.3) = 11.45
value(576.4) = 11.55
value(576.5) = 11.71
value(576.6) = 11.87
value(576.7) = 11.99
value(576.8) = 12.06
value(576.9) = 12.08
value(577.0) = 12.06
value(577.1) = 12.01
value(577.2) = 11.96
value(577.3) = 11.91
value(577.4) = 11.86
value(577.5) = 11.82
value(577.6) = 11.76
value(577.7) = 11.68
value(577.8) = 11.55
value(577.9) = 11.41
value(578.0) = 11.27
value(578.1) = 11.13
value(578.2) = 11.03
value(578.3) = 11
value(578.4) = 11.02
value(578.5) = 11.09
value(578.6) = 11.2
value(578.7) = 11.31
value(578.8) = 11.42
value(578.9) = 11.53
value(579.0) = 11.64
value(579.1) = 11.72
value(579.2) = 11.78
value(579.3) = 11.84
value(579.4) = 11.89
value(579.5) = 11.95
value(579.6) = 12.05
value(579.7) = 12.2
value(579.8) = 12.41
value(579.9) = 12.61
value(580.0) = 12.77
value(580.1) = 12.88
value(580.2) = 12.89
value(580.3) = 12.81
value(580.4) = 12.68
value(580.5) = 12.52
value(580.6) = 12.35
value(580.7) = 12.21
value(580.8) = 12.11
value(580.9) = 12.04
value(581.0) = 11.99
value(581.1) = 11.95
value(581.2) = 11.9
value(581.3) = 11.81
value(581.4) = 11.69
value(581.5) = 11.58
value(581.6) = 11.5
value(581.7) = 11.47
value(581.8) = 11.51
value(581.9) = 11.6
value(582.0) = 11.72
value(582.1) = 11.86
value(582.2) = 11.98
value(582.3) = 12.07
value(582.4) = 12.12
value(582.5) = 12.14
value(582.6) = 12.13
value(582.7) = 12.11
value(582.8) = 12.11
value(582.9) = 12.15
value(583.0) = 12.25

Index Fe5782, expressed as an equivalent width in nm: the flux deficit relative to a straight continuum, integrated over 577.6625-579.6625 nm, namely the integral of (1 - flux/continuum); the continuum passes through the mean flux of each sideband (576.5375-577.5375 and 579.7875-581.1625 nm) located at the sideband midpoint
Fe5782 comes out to 0.12 nm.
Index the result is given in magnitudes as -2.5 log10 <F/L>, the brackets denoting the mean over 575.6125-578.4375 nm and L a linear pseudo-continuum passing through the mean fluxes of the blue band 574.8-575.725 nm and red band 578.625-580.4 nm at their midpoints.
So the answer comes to 0.026 mag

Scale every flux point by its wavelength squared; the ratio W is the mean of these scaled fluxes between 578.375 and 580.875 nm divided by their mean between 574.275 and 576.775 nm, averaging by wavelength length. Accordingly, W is 1.04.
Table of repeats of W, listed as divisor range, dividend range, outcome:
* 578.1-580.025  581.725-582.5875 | 1.03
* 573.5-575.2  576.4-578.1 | 1.02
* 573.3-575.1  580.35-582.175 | 1.05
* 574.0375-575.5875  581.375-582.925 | 1.04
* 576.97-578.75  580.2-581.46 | 1.07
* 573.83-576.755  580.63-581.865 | 1.03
